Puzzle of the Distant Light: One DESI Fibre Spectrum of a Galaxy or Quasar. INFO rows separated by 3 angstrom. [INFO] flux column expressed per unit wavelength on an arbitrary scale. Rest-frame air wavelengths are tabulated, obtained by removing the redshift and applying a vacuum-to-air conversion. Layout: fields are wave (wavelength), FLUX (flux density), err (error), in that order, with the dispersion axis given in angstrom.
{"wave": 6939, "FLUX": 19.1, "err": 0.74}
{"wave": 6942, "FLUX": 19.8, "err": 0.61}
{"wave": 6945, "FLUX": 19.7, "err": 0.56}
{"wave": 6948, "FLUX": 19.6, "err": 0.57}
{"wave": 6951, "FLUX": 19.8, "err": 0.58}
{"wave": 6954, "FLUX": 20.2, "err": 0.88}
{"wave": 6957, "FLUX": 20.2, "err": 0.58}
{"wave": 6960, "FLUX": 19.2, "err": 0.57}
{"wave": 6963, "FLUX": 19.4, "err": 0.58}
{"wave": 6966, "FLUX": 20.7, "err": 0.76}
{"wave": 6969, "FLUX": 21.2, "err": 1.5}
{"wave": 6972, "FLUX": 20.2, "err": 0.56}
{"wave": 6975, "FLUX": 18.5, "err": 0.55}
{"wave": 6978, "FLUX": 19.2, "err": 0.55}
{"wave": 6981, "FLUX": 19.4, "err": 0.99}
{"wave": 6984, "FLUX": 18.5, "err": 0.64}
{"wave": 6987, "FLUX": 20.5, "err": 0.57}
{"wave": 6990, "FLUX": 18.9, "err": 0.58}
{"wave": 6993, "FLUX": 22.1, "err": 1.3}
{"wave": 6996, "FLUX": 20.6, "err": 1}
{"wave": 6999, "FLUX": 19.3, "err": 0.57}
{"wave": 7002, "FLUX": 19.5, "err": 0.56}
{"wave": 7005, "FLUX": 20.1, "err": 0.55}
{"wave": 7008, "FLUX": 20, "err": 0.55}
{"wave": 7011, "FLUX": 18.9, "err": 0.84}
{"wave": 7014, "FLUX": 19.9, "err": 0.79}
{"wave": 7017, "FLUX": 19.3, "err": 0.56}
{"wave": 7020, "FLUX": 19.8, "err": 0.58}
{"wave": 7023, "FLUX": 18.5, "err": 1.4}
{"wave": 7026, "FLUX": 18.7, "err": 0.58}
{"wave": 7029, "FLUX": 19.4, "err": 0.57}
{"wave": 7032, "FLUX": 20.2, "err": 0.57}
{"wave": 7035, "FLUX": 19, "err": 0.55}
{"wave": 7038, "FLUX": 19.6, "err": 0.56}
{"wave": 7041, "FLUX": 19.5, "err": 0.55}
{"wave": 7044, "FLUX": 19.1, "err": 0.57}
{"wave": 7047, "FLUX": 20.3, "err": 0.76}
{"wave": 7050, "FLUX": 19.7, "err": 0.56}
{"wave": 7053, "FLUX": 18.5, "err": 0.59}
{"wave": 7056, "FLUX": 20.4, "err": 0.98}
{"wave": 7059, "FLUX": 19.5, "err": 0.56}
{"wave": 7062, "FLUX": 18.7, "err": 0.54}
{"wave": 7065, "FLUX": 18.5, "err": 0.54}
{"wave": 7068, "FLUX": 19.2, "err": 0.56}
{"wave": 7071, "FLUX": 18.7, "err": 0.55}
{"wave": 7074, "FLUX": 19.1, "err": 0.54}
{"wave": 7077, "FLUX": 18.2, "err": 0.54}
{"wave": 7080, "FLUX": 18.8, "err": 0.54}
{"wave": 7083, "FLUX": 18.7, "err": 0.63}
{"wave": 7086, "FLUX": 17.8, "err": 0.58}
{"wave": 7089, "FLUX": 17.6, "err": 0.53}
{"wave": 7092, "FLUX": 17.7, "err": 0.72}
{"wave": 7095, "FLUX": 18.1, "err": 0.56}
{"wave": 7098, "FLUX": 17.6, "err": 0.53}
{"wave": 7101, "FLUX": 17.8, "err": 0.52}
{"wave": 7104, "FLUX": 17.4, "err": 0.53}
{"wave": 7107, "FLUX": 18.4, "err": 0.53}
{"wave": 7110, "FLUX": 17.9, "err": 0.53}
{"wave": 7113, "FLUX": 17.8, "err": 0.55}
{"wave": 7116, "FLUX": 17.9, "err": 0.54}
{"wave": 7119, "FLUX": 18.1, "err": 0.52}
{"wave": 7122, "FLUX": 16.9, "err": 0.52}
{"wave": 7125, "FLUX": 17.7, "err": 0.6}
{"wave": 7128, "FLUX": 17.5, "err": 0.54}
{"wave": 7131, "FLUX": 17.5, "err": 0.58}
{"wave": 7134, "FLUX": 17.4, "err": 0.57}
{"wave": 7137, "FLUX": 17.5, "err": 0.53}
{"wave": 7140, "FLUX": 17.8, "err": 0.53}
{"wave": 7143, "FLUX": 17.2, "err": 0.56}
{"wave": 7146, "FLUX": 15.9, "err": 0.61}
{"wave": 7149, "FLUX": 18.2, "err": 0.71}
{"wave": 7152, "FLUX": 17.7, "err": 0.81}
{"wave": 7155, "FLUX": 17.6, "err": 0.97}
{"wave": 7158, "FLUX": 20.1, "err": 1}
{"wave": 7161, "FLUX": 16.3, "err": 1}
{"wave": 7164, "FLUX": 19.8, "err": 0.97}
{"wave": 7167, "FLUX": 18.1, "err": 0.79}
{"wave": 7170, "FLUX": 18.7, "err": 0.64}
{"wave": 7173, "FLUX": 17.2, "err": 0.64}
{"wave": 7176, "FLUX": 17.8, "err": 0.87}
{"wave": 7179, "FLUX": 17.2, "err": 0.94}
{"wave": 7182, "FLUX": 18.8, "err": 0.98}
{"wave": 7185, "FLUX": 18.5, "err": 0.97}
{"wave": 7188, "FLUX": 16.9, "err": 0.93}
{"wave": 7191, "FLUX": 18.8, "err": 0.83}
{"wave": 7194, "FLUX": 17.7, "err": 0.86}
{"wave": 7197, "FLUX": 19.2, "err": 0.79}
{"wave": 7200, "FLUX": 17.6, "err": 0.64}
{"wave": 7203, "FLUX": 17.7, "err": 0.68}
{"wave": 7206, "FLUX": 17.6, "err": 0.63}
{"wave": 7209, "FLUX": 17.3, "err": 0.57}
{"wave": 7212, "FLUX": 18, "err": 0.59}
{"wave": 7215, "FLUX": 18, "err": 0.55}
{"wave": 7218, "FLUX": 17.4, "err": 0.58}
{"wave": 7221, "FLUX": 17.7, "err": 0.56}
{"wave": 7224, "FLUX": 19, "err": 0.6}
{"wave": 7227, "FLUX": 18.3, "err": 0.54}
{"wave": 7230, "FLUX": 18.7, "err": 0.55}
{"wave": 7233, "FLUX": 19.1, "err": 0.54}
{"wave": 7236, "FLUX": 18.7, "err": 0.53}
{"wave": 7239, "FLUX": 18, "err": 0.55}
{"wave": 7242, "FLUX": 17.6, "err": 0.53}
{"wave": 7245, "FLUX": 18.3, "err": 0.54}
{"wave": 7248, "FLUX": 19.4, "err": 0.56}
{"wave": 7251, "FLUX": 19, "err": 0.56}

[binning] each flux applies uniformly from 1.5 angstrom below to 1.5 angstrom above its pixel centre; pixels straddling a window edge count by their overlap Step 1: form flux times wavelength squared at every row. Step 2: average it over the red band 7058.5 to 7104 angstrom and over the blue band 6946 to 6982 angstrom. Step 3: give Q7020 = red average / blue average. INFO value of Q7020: 0.96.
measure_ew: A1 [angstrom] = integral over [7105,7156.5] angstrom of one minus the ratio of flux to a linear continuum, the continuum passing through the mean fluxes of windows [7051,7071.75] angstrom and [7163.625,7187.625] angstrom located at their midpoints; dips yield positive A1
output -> 2.57 angstrom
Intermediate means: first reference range 19.1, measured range 17.6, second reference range 18.1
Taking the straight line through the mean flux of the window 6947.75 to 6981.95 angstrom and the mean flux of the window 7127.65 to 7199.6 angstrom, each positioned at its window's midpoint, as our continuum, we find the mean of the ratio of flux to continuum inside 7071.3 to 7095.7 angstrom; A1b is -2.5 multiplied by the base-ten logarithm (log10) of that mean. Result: 0.023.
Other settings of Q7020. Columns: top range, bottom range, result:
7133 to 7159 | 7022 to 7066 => 0.94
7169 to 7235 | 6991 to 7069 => 0.97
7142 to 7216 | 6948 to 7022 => 0.96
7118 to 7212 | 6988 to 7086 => 0.95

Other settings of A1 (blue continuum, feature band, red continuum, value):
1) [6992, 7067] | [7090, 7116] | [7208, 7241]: 1.64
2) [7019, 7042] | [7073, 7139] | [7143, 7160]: 1.78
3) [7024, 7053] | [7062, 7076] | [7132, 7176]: 0.13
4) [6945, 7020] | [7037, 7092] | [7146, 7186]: 0.21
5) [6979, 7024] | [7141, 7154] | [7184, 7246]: 0.92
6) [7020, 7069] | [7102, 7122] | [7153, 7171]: 1.02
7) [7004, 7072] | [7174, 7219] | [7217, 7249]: 1.62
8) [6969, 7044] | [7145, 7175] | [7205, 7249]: 1.01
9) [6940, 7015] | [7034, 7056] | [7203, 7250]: -0.10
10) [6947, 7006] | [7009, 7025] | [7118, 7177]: 0.06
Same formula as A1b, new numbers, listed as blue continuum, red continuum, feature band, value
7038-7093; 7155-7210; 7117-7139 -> 0.06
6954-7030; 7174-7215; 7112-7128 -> 0.05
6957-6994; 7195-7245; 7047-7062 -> -0.01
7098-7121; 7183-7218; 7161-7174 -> -0.02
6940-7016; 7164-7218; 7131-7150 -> 0.07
